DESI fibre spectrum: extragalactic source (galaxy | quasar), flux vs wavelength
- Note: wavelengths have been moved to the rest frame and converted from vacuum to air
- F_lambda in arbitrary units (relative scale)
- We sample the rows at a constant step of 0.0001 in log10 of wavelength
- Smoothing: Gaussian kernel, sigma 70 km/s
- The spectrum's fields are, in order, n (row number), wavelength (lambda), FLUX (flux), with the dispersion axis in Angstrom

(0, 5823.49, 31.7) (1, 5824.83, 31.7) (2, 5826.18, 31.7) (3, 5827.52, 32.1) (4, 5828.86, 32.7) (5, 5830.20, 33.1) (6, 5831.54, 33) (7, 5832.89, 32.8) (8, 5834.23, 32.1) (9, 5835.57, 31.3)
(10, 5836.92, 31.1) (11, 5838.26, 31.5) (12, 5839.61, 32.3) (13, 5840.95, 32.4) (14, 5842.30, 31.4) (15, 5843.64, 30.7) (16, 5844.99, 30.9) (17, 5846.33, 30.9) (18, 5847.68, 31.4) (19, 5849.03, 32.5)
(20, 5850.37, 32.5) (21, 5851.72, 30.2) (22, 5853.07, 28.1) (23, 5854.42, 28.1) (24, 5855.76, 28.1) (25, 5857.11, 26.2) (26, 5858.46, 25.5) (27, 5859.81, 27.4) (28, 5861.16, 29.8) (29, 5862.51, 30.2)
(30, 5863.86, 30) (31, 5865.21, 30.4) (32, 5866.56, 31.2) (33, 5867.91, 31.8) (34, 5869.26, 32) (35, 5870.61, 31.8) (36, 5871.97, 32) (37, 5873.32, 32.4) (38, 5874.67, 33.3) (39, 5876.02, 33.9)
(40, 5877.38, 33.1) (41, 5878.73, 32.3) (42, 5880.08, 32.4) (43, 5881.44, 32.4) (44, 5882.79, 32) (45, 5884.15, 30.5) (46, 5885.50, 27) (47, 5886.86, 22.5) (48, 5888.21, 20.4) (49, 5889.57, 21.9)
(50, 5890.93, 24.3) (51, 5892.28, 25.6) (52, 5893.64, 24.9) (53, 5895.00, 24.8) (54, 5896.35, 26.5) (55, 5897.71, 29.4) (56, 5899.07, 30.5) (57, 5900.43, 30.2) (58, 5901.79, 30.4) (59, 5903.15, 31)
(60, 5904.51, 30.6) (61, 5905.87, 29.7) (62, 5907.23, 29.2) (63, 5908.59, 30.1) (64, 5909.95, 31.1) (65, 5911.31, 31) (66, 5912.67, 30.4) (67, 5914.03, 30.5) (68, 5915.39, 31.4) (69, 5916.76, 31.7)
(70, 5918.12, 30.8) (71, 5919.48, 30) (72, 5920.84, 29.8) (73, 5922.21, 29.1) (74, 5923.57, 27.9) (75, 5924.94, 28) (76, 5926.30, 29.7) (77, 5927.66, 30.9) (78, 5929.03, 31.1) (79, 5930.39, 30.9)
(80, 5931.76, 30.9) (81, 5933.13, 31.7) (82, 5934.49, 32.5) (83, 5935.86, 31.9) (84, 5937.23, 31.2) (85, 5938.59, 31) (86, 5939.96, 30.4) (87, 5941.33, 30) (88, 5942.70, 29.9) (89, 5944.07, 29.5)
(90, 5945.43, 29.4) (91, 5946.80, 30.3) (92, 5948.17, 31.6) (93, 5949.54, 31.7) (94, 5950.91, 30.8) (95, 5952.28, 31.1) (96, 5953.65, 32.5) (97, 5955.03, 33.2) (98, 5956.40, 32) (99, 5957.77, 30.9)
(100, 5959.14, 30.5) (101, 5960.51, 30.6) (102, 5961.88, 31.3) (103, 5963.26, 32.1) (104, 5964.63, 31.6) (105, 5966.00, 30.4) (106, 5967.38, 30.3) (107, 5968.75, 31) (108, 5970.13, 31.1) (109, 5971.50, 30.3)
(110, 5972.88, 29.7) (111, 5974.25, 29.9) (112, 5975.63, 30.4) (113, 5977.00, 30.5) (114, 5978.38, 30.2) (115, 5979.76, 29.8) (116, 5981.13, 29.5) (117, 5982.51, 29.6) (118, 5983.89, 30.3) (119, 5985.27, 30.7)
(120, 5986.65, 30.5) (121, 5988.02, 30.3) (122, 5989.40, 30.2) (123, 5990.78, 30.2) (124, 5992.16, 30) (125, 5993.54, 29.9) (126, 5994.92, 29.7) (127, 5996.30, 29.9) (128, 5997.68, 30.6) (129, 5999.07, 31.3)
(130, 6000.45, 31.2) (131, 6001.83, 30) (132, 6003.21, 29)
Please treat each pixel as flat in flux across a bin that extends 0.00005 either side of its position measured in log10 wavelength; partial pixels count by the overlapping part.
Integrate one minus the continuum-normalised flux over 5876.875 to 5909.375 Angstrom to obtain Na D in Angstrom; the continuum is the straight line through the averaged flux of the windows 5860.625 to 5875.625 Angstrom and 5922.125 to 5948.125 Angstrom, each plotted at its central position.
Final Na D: 2.8 Angstrom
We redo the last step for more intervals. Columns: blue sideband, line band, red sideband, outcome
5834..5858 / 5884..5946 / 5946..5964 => 3.9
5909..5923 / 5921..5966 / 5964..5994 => -0.5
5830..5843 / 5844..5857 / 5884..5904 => 0.3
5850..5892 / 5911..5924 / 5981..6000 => -0.2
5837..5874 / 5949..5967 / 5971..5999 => -0.7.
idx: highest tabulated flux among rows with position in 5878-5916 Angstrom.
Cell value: 32.4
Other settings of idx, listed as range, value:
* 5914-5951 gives 32.5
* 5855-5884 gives 33.9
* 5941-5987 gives 33.2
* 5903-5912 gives 31.1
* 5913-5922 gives 31.7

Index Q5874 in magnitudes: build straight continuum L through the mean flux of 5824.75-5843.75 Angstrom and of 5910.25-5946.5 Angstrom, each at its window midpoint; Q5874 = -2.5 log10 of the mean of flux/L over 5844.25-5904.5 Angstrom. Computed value 0.07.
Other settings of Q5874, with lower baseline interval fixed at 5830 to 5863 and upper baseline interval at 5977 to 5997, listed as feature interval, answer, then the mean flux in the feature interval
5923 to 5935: -0.005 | 30.4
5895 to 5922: 0.009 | 30.1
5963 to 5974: -0.022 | 30.7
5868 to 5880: -0.074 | 32.6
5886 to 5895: 0.281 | 23.4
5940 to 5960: -0.027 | 30.9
